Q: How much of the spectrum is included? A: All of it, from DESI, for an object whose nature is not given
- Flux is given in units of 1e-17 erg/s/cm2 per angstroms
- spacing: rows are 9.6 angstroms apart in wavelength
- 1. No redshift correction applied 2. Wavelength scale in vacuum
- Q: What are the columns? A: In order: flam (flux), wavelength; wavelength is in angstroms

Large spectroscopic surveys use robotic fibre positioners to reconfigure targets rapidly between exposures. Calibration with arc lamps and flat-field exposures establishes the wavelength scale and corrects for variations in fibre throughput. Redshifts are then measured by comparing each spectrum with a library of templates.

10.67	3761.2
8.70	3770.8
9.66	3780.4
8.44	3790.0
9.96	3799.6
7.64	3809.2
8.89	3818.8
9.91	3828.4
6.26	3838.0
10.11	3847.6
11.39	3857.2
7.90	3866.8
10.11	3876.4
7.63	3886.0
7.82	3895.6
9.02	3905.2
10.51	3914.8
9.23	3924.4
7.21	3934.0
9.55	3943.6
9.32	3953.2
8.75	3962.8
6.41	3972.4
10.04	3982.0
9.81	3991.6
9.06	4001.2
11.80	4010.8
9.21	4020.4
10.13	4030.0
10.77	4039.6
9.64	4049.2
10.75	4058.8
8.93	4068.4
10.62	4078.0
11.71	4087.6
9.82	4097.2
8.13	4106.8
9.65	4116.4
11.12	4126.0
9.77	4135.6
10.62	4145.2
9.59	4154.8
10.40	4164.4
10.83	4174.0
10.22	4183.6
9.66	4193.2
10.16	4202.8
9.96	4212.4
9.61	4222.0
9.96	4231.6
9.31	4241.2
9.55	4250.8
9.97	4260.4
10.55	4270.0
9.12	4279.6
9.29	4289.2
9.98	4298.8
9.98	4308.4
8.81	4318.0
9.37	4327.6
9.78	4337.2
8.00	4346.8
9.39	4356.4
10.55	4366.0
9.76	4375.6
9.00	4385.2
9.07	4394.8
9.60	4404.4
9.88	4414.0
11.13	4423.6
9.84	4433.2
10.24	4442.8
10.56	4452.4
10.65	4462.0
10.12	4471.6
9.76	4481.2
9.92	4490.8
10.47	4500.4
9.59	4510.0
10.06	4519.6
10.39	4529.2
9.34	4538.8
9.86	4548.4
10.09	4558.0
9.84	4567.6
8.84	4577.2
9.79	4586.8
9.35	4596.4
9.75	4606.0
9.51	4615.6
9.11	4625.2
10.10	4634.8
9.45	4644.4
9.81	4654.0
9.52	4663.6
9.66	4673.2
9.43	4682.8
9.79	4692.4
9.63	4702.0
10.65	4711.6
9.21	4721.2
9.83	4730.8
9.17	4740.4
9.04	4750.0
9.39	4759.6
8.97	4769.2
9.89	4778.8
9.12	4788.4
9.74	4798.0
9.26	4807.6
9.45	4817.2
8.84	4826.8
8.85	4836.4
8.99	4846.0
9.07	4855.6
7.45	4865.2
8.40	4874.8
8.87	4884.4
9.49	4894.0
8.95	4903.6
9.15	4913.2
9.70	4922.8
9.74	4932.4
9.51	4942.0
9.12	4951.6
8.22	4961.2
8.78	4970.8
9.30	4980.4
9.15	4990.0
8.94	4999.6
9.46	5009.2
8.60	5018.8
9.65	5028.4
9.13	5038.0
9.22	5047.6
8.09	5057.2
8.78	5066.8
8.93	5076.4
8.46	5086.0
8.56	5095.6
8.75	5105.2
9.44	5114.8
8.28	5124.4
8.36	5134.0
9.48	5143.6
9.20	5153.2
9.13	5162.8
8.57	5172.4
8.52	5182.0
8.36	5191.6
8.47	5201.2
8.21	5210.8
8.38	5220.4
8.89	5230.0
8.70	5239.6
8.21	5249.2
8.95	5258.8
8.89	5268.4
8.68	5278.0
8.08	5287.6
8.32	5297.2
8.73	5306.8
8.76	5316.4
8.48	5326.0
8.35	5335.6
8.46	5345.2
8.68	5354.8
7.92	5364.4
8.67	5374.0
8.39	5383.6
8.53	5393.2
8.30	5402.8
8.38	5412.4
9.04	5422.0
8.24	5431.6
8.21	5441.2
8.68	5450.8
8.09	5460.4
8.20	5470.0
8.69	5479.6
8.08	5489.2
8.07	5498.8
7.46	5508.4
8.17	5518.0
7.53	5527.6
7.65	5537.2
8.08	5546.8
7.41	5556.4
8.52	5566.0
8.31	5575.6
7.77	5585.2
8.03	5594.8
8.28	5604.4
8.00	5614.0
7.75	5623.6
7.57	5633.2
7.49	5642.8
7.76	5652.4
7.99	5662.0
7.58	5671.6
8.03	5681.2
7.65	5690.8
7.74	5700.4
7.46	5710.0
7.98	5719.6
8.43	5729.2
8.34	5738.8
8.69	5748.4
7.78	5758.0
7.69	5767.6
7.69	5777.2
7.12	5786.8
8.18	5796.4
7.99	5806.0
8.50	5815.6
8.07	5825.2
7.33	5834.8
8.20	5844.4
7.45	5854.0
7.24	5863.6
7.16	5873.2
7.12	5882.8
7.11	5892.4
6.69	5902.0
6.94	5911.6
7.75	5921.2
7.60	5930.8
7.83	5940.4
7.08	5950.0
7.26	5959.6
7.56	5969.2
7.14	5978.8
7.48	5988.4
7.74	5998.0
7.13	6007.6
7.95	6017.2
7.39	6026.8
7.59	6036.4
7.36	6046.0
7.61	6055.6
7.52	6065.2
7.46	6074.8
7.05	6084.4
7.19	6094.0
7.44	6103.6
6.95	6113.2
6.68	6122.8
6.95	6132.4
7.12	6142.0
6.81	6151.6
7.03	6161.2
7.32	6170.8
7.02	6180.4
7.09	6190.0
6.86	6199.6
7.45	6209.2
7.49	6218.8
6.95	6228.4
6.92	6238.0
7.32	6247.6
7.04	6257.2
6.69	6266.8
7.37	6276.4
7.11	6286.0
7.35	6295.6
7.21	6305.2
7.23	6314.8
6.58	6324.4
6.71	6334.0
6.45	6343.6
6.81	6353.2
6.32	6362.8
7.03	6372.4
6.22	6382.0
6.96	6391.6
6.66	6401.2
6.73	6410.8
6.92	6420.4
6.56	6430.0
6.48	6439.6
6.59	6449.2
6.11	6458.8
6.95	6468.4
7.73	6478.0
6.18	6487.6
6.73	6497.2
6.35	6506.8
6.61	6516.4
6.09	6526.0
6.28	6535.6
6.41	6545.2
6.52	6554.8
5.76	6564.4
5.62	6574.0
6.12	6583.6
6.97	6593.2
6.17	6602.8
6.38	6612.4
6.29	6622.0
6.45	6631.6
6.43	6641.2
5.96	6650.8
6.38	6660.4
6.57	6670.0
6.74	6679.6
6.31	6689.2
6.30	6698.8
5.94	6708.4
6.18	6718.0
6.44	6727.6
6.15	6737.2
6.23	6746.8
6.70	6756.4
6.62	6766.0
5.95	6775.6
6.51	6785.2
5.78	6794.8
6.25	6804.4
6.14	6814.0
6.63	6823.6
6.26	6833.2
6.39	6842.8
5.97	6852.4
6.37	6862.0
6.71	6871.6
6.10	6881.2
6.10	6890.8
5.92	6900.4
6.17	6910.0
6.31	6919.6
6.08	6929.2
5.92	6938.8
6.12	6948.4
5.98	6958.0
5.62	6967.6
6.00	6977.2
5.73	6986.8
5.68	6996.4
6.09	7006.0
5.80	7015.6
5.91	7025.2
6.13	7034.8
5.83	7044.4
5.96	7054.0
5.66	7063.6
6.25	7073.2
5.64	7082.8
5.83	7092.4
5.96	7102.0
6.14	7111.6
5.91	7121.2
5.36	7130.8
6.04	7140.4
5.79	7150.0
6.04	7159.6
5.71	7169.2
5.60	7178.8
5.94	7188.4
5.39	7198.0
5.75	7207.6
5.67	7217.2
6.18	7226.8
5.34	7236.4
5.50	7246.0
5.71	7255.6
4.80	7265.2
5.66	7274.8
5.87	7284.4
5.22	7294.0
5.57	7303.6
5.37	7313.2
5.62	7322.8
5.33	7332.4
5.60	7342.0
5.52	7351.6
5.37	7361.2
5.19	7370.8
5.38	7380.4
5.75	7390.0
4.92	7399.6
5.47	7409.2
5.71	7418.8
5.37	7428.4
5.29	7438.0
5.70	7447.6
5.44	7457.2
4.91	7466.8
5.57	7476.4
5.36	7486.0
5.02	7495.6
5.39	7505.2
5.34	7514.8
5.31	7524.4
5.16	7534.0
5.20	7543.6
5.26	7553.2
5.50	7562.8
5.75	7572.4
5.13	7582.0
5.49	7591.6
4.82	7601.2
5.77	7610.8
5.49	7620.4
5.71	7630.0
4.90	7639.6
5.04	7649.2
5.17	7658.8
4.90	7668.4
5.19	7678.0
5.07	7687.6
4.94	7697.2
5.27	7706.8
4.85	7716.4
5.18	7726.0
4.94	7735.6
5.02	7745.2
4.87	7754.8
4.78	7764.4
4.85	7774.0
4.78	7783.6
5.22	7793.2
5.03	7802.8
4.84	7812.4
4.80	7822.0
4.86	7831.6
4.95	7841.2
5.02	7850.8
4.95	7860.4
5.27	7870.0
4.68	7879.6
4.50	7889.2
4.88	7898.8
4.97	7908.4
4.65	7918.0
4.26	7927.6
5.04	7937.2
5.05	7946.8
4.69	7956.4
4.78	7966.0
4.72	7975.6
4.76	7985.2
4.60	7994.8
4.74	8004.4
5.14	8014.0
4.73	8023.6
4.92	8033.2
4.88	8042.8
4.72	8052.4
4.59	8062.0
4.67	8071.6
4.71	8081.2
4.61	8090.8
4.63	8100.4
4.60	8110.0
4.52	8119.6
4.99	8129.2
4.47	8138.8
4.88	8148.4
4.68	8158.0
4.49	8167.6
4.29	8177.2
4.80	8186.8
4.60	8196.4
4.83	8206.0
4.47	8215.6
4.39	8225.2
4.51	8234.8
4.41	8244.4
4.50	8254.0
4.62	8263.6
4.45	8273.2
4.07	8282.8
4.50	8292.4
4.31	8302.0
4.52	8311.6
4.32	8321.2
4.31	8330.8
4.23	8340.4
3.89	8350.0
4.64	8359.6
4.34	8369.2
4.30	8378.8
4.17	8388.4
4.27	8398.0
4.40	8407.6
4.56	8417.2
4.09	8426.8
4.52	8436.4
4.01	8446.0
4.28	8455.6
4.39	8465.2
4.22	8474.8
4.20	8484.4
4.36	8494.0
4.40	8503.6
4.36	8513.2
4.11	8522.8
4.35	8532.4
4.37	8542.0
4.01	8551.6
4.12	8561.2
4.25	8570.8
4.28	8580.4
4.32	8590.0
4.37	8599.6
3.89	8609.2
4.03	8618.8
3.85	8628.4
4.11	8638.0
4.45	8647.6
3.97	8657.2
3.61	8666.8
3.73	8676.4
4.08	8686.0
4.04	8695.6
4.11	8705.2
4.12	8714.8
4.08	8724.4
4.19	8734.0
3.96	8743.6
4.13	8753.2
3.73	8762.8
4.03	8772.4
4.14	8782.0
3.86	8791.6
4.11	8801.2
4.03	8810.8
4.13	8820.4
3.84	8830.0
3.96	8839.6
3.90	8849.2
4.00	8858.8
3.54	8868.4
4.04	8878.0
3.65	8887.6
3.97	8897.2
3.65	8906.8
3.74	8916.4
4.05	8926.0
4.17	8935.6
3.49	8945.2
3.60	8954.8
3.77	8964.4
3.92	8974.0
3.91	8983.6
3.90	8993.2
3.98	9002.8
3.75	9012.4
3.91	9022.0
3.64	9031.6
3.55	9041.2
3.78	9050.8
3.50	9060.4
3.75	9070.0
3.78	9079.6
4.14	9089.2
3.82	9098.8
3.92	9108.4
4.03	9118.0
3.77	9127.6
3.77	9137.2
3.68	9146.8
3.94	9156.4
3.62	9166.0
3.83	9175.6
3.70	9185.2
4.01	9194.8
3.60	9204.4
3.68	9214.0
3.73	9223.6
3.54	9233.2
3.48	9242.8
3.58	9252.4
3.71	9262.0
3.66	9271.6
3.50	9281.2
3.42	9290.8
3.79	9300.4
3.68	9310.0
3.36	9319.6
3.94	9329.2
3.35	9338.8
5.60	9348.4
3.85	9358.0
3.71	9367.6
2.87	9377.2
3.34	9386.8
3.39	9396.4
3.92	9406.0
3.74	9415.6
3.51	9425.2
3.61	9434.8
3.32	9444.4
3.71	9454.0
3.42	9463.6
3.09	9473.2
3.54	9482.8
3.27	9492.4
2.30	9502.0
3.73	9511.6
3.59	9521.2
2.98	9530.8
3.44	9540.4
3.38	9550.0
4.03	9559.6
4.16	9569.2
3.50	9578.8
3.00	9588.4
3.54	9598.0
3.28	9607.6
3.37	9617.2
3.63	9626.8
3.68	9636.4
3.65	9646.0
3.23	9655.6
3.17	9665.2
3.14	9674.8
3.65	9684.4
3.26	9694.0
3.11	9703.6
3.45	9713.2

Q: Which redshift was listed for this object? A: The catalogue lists 0.00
